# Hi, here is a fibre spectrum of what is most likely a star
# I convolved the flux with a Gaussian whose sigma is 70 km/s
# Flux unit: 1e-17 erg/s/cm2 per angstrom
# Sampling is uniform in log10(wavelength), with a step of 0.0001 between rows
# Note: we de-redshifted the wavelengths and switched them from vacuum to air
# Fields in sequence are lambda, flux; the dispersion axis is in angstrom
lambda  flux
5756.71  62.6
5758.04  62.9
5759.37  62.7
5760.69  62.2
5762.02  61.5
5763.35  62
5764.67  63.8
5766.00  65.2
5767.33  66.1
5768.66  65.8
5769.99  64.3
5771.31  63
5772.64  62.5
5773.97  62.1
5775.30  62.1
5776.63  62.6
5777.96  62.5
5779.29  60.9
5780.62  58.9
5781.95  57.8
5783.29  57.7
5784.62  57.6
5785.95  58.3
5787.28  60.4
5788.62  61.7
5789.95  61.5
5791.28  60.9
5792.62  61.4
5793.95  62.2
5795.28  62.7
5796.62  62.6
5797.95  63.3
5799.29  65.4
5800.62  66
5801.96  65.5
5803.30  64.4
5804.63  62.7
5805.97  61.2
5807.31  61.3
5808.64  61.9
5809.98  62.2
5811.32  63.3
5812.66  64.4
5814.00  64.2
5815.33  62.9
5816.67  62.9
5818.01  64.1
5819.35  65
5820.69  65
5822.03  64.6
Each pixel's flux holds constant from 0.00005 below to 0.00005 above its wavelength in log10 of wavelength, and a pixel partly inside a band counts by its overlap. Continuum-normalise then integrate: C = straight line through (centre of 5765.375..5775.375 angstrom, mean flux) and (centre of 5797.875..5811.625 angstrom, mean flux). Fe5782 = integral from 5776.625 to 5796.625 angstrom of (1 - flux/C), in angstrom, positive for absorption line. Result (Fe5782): 1.0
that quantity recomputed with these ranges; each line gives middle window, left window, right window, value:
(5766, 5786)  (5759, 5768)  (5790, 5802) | 0.5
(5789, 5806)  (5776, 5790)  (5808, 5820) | -0.4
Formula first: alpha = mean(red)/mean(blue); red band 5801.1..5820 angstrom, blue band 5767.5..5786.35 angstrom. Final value 1.03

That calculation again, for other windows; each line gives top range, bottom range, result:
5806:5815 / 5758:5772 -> 0.99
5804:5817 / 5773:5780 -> 1.01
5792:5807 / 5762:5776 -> 1.00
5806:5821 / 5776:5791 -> 1.05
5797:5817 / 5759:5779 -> 1.00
